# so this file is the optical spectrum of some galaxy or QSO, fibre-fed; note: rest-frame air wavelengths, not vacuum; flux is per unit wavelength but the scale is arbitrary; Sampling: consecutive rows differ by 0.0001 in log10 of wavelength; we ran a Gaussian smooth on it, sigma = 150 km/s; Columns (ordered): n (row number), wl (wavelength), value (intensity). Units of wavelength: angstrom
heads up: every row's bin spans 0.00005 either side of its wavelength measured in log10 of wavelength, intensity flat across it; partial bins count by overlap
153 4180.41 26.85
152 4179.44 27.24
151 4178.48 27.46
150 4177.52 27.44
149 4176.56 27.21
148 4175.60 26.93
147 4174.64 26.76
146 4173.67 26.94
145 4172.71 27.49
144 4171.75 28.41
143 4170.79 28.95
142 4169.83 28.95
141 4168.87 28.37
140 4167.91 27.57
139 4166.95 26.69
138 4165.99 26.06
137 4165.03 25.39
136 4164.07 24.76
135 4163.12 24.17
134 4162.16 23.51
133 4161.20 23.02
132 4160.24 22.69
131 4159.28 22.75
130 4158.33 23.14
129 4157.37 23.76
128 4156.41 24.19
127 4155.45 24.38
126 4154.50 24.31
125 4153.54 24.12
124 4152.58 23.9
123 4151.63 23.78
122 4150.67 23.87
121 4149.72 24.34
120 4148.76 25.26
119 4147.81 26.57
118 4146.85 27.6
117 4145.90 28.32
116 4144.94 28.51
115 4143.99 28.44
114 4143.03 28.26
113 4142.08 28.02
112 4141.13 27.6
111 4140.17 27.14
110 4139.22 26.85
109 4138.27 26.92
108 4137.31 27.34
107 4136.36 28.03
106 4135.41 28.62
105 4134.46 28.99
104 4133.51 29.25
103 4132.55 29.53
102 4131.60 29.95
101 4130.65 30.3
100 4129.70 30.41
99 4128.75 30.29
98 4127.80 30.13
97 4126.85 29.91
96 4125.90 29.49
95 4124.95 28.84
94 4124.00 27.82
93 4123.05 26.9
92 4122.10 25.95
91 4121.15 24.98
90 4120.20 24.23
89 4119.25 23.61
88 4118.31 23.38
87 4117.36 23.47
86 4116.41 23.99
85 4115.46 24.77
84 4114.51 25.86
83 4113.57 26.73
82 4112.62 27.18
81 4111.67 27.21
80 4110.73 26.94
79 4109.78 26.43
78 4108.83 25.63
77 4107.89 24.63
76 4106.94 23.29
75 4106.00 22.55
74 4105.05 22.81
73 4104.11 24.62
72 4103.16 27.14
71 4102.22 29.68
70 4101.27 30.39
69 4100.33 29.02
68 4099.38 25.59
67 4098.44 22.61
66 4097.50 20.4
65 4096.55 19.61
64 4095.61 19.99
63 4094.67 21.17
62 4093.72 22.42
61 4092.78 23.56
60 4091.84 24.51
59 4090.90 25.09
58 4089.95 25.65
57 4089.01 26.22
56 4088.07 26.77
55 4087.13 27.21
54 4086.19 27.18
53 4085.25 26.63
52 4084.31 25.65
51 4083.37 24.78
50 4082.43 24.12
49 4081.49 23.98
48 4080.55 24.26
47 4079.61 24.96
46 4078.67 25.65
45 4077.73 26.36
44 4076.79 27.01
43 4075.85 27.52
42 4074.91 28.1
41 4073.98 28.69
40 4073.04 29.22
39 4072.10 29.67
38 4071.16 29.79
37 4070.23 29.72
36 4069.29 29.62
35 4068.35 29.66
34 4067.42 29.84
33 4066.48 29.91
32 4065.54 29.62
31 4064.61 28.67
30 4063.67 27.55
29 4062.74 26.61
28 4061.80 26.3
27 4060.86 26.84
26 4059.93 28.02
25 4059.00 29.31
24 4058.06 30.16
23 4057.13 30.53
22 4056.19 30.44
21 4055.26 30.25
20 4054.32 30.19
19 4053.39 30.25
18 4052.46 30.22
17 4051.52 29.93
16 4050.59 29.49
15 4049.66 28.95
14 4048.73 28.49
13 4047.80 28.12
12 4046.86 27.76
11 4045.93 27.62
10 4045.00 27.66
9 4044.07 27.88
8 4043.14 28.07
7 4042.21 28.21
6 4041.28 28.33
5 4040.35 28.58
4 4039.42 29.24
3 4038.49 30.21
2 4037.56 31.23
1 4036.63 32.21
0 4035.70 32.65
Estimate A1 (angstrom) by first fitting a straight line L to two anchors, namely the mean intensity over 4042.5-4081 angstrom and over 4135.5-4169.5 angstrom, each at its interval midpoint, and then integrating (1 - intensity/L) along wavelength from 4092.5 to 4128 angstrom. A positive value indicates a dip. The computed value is 2.2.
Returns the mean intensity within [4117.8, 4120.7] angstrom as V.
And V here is 23.8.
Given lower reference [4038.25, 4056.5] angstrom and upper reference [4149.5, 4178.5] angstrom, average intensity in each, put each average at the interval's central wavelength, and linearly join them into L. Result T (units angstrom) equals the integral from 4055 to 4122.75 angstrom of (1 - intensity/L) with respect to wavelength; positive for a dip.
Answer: 3.7 angstrom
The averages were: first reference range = 29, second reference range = 25.5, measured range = 26.3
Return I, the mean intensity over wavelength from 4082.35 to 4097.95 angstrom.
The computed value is 24.2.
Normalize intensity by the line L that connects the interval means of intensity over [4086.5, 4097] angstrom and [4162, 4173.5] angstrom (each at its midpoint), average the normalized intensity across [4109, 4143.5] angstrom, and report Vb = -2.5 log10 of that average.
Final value -0.09 mag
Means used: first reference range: 23.9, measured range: 27.4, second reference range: 26.8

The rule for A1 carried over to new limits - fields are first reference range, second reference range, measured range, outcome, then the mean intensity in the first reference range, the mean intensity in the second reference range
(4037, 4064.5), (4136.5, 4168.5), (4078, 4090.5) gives 1.0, 28.9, 25.6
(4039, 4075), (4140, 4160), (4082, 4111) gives 2.7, 28.9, 25.6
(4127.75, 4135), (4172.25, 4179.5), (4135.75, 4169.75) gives 3.4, 29.8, 27.2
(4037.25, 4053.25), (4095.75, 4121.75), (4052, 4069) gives -0.7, 28.8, 25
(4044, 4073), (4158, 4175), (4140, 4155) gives 0.1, 29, 25.9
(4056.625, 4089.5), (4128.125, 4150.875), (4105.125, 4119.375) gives 1.4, 27.6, 28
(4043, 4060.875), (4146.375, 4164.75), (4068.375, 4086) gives 0.5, 29.1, 24.2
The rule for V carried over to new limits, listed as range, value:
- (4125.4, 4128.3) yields 29.8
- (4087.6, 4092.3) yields 25.6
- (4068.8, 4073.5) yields 29.6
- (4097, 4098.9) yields 21.4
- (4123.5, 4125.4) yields 28.3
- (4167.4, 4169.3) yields 27.9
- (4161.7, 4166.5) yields 24.8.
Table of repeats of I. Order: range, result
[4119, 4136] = 28.3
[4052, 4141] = 26.9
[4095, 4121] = 24.9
